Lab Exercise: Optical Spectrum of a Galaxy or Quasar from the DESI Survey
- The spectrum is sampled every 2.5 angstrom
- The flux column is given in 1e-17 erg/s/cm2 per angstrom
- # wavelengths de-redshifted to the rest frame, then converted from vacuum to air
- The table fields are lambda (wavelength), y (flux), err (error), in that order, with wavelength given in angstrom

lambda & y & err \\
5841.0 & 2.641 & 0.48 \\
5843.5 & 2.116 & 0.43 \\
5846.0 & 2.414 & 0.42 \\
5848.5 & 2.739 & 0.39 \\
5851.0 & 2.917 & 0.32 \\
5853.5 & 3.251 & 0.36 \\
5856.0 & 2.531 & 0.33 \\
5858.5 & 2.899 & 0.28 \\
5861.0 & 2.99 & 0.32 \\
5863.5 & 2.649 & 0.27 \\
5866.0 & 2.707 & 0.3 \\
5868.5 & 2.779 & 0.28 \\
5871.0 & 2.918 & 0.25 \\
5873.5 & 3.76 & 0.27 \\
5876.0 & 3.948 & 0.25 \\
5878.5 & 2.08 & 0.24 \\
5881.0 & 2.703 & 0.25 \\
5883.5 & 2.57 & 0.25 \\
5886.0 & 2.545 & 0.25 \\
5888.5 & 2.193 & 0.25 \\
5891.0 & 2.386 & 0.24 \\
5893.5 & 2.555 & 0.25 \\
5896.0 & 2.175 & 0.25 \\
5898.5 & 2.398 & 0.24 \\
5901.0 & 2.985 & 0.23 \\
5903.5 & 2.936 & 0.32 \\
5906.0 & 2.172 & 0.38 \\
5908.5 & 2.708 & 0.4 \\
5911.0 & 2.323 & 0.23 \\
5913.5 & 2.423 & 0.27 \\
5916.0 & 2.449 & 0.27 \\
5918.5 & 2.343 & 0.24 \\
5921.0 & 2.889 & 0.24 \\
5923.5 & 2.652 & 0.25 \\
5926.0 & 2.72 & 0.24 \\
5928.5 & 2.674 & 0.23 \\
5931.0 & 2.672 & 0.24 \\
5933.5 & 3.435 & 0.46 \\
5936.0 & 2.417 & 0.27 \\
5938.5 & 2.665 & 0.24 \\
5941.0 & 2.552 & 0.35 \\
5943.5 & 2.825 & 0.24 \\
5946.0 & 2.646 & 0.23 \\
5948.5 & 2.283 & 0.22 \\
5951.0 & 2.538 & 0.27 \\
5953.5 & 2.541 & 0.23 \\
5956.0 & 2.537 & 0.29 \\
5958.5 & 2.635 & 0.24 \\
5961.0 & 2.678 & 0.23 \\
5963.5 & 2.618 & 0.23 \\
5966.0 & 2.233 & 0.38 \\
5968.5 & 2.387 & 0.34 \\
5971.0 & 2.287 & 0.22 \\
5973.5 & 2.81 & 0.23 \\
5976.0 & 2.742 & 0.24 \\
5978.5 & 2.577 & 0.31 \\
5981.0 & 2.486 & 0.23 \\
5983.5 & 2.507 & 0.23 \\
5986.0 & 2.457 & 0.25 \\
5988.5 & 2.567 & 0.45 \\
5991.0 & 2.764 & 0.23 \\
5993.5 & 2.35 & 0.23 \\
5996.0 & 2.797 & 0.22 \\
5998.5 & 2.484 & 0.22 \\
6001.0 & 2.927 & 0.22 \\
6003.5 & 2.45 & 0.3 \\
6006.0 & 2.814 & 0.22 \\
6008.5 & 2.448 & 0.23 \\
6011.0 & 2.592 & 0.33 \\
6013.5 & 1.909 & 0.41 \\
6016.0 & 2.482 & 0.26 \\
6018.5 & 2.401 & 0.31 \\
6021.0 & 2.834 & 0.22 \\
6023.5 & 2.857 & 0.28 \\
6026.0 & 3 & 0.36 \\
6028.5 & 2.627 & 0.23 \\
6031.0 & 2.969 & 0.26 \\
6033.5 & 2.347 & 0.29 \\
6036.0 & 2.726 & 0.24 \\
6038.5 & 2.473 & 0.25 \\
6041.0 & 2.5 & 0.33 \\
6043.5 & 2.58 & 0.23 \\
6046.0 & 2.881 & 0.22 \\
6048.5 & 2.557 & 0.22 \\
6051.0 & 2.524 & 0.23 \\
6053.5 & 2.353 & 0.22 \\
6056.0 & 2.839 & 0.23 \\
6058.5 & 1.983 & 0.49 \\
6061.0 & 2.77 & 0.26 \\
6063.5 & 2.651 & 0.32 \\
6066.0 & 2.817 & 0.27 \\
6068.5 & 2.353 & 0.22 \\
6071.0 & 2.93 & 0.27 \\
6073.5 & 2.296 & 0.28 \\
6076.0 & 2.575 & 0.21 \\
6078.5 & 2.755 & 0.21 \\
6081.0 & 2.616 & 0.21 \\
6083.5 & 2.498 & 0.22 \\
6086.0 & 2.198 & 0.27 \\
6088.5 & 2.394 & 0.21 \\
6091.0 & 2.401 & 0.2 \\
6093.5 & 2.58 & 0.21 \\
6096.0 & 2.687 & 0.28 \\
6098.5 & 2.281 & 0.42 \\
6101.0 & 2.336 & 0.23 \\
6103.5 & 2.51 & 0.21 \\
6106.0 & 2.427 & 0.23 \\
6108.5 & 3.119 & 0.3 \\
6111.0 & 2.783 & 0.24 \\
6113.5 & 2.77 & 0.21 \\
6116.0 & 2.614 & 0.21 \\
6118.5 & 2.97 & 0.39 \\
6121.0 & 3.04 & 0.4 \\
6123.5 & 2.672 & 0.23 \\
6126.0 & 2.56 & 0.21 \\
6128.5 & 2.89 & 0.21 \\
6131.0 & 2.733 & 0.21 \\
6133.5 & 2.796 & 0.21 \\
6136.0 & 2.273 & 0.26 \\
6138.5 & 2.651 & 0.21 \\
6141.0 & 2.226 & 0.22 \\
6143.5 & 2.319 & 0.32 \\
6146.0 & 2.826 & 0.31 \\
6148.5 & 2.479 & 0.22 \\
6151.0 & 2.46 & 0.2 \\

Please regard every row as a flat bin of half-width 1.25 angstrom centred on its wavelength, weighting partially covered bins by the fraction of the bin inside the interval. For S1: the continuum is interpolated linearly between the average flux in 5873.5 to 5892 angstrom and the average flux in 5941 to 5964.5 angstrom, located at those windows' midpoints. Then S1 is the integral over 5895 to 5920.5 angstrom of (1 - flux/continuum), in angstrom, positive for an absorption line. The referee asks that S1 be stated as 1.54 angstrom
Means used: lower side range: 2.71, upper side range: 2.59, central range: 2.51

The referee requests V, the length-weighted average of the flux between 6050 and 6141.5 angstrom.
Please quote 2.59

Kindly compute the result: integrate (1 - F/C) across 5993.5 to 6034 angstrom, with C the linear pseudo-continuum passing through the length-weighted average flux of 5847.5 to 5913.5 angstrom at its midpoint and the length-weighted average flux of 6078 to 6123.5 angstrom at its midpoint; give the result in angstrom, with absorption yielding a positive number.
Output 0.5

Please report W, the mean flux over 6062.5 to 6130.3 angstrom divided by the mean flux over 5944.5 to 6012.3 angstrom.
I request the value 1.02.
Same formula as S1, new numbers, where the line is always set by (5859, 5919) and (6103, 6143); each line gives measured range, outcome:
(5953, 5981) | 1.3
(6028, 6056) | 0.8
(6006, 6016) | 1.0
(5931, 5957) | 0.2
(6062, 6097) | 1.7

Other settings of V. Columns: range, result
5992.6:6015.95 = 2.53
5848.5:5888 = 2.87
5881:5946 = 2.59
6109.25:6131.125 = 2.79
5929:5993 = 2.59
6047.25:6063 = 2.51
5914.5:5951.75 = 2.65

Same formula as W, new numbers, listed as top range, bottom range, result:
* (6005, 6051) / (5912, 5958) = 0.99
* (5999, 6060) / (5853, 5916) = 0.96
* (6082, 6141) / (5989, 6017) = 1.02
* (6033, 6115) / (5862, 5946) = 0.96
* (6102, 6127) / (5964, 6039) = 1.06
